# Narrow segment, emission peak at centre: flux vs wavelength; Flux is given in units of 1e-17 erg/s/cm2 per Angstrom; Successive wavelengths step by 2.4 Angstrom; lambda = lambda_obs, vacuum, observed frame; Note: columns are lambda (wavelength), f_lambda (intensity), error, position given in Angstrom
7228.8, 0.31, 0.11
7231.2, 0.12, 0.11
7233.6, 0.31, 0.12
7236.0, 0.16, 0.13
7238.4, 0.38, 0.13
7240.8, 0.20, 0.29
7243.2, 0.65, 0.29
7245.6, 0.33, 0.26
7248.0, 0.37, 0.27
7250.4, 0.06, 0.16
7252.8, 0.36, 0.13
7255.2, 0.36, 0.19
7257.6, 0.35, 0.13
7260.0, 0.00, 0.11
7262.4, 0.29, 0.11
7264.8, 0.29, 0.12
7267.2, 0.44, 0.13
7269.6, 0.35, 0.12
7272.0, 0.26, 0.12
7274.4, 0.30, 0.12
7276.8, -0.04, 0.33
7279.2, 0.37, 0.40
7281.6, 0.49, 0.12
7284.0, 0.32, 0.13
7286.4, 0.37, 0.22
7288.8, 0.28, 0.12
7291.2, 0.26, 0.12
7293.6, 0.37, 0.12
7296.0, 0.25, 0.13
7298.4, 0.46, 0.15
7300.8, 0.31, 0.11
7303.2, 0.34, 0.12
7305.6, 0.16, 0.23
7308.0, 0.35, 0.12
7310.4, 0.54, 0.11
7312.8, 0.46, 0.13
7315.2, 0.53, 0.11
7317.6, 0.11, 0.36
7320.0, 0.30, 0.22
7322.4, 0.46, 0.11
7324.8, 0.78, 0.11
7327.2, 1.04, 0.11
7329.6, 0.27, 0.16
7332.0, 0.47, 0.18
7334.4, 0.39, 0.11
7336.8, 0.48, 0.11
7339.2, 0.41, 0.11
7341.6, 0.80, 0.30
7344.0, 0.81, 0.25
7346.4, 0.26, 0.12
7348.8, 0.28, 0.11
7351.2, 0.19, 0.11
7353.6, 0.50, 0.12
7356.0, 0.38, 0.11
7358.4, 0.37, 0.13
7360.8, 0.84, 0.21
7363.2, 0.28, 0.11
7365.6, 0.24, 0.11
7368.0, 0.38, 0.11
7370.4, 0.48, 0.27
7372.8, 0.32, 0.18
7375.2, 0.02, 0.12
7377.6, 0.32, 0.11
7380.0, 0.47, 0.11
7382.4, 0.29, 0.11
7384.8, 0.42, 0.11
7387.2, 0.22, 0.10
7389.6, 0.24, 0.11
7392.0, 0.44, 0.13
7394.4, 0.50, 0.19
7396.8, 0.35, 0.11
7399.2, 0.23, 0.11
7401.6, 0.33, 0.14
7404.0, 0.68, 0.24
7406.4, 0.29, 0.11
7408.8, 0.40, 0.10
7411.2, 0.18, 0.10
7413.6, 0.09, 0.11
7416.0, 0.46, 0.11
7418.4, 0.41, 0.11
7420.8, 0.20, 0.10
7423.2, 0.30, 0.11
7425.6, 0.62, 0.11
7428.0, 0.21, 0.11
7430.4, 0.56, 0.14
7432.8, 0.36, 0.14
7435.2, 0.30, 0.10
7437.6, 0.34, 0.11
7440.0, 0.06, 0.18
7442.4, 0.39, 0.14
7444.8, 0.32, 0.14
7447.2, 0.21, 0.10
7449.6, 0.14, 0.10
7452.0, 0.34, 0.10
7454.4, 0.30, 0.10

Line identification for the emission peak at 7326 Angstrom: [S II] 6716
